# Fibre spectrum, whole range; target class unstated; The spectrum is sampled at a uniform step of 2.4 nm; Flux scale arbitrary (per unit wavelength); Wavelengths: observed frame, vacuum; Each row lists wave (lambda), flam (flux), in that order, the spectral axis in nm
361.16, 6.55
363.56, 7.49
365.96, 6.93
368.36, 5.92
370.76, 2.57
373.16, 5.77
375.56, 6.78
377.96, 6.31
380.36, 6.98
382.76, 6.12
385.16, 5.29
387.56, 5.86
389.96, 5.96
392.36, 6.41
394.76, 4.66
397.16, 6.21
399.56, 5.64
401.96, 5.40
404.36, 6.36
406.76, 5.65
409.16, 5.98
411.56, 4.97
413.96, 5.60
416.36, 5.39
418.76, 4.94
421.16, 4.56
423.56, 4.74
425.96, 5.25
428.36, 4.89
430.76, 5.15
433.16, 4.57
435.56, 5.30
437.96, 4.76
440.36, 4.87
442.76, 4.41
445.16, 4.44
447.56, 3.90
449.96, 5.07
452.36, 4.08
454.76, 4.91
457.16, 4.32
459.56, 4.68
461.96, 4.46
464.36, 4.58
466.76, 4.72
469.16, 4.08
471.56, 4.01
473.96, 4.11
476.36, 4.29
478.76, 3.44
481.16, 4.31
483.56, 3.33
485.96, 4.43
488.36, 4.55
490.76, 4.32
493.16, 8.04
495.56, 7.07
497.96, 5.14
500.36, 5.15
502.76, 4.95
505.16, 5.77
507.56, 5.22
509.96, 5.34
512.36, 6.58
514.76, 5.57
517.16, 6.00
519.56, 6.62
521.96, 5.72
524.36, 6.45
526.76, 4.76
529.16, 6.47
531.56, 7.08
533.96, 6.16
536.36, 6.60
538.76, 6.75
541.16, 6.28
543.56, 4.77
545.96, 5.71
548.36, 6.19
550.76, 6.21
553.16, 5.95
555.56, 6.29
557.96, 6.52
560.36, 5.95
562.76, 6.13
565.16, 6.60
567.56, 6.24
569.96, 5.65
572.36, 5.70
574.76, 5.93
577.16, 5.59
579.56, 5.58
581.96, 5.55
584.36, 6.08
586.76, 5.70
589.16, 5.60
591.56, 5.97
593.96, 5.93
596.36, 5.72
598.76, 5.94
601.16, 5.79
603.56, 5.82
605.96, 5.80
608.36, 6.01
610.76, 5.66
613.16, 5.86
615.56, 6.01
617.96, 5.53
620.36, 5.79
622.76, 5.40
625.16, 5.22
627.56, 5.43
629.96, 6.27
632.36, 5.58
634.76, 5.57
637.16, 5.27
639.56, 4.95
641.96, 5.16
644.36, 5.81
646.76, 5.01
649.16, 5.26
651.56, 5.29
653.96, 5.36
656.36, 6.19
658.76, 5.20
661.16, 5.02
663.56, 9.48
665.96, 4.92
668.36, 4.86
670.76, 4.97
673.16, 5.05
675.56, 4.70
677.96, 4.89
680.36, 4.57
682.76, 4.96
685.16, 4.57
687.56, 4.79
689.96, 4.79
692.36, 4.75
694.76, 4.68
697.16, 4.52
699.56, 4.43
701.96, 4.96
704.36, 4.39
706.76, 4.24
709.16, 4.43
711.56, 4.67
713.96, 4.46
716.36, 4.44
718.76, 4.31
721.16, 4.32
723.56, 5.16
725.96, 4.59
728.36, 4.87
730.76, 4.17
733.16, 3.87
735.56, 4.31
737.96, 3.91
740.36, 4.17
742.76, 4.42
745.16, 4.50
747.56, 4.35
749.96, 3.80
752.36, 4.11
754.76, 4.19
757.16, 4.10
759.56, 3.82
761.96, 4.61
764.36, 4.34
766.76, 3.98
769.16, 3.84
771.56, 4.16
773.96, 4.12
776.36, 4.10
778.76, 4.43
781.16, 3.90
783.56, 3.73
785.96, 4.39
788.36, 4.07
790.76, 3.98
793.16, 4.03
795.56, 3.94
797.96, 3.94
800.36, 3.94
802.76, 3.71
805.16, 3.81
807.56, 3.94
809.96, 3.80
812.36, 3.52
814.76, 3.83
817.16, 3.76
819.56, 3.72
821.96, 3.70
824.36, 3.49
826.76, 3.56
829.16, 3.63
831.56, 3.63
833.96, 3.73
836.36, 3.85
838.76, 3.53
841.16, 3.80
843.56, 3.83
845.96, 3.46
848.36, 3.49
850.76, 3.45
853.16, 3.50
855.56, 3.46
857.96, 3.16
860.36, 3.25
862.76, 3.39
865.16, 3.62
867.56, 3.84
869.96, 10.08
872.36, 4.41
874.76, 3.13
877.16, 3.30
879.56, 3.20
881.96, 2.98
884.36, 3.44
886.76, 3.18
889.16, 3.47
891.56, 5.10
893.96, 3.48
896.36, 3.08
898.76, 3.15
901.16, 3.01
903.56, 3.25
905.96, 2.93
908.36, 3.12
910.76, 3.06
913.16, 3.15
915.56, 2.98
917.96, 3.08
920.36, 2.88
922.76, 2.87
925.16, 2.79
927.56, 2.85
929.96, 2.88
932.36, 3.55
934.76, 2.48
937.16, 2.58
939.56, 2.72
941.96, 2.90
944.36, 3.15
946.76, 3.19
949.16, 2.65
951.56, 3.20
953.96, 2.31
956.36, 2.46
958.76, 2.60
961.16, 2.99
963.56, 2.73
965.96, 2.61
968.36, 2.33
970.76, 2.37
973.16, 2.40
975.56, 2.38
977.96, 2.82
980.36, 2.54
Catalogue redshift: 0.326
